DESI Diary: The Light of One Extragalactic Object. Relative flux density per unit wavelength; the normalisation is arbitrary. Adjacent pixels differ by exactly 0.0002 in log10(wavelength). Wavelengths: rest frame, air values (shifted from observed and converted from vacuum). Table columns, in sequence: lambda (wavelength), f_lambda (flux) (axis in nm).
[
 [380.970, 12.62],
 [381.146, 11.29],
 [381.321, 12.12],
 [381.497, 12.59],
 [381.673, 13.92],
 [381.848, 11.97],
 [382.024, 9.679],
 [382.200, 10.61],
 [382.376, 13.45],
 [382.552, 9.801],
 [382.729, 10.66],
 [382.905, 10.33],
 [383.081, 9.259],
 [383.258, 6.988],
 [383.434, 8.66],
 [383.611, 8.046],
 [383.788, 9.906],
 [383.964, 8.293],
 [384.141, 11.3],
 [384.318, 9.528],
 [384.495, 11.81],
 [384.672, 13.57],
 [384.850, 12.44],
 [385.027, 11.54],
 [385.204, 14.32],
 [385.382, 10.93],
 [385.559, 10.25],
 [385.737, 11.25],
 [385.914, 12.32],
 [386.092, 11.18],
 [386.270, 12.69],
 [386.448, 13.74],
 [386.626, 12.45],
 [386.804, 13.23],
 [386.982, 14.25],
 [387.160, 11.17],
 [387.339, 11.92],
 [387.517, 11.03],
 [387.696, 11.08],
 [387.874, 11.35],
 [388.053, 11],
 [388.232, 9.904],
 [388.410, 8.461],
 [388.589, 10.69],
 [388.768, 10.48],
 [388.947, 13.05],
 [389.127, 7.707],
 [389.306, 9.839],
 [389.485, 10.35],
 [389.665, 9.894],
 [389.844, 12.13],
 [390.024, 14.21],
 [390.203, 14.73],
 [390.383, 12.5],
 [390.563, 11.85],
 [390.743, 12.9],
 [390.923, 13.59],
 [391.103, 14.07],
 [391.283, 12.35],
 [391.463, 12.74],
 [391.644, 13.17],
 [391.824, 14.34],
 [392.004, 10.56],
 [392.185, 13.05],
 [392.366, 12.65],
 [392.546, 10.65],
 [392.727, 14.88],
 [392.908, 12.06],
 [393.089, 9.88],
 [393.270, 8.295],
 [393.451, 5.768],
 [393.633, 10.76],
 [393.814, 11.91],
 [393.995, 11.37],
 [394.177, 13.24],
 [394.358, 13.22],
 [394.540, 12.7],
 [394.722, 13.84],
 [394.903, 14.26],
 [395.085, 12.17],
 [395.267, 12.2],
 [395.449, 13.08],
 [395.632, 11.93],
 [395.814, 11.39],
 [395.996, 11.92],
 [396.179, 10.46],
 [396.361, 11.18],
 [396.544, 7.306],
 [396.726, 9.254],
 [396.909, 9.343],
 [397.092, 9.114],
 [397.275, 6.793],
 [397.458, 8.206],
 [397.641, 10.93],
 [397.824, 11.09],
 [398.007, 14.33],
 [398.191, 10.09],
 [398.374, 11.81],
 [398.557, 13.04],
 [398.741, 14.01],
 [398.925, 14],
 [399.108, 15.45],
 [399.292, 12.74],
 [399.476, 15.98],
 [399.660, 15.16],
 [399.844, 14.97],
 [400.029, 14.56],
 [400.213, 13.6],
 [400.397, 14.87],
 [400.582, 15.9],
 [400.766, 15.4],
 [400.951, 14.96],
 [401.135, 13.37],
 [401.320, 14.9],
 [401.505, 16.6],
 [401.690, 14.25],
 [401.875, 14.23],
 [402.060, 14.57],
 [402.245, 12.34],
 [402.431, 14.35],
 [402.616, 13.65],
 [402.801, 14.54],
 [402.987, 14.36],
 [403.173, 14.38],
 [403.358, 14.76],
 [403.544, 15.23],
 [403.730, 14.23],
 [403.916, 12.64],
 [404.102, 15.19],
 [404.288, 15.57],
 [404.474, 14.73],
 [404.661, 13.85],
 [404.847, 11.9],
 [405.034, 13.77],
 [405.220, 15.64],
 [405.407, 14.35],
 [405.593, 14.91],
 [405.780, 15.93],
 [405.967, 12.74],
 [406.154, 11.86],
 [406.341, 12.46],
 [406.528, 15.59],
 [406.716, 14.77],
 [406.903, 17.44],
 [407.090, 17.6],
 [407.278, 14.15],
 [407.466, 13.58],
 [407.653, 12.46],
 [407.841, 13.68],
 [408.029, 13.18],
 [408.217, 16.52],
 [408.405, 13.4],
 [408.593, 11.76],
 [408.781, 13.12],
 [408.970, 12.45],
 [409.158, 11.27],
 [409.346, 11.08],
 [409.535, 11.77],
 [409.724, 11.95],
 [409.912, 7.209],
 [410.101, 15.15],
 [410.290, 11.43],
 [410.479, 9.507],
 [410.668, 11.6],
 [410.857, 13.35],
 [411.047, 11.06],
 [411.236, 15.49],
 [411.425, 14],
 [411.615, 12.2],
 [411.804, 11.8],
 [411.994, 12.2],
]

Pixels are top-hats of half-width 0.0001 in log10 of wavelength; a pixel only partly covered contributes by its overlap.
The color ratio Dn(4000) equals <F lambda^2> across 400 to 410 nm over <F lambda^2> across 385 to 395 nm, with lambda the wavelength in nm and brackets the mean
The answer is 1.27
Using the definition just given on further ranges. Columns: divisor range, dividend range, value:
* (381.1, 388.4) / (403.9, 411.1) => 1.33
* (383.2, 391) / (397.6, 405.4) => 1.34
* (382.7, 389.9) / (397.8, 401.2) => 1.37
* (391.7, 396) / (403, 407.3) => 1.29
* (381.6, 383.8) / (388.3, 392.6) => 1.21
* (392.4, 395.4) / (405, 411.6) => 1.22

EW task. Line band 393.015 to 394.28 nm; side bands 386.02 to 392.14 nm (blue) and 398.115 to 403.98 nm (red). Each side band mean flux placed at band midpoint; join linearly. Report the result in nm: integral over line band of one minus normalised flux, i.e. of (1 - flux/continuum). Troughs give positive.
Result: 0.26 nm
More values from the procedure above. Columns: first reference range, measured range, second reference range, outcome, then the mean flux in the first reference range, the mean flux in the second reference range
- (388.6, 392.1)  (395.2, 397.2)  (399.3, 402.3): 0.43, 12.1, 14.7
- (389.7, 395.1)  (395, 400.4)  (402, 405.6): 0.50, 12.3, 14.2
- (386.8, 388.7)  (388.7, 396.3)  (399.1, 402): 0.33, 11.2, 14.8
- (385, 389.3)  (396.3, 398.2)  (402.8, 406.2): 0.49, 11.5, 14.3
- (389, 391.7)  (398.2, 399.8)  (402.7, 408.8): -0.06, 12.1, 14.3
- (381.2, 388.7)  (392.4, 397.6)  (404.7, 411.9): 0.46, 11.2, 13.2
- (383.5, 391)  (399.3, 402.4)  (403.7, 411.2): -0.46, 11.5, 13.4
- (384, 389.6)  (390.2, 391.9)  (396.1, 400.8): -0.21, 11.4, 12.3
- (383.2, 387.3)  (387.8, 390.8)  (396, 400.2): 0.07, 11.3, 11.9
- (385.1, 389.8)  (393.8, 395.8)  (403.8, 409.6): -0.07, 11.3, 13.9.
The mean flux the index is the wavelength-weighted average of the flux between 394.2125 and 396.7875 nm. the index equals 11.8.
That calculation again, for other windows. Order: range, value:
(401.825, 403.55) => 14.2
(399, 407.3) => 14.5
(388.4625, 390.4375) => 11.3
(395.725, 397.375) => 9.63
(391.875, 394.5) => 11.4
